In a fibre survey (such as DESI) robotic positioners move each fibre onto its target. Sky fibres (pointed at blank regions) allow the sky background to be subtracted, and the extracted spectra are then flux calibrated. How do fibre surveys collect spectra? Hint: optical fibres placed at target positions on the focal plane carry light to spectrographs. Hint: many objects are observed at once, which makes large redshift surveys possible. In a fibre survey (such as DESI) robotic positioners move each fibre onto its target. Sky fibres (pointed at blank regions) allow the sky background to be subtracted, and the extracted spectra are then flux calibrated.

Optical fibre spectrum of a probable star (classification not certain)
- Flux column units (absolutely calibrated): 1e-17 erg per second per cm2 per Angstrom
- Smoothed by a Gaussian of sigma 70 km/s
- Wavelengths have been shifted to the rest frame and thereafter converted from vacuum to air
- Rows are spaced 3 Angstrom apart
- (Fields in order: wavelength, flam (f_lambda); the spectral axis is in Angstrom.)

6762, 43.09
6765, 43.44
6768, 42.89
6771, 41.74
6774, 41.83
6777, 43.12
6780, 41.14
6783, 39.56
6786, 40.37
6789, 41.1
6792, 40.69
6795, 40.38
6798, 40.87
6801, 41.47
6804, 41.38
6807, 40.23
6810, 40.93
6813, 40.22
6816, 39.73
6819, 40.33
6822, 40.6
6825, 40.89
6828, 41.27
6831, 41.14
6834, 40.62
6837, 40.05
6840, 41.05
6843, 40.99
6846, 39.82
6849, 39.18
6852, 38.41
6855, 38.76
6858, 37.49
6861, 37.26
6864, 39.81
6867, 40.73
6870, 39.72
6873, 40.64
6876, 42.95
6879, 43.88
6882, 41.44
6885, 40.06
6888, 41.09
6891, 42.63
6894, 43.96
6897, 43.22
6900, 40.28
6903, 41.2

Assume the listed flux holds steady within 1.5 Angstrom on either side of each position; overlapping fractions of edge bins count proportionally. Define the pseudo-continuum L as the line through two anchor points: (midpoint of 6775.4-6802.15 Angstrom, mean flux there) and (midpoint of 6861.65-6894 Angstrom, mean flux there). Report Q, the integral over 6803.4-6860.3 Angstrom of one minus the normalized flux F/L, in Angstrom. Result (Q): 1.4 Angstrom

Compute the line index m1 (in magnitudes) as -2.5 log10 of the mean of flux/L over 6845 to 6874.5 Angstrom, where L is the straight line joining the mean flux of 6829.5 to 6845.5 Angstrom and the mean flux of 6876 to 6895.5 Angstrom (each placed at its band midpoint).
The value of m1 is 0.06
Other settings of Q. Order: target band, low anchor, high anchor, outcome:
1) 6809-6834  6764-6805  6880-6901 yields 0.57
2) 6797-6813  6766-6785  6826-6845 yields 0.15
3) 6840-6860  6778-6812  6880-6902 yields 1.05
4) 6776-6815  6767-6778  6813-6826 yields 0.49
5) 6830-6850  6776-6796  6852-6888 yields 0.01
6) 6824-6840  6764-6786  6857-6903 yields 0.23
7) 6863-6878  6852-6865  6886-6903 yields -0.51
